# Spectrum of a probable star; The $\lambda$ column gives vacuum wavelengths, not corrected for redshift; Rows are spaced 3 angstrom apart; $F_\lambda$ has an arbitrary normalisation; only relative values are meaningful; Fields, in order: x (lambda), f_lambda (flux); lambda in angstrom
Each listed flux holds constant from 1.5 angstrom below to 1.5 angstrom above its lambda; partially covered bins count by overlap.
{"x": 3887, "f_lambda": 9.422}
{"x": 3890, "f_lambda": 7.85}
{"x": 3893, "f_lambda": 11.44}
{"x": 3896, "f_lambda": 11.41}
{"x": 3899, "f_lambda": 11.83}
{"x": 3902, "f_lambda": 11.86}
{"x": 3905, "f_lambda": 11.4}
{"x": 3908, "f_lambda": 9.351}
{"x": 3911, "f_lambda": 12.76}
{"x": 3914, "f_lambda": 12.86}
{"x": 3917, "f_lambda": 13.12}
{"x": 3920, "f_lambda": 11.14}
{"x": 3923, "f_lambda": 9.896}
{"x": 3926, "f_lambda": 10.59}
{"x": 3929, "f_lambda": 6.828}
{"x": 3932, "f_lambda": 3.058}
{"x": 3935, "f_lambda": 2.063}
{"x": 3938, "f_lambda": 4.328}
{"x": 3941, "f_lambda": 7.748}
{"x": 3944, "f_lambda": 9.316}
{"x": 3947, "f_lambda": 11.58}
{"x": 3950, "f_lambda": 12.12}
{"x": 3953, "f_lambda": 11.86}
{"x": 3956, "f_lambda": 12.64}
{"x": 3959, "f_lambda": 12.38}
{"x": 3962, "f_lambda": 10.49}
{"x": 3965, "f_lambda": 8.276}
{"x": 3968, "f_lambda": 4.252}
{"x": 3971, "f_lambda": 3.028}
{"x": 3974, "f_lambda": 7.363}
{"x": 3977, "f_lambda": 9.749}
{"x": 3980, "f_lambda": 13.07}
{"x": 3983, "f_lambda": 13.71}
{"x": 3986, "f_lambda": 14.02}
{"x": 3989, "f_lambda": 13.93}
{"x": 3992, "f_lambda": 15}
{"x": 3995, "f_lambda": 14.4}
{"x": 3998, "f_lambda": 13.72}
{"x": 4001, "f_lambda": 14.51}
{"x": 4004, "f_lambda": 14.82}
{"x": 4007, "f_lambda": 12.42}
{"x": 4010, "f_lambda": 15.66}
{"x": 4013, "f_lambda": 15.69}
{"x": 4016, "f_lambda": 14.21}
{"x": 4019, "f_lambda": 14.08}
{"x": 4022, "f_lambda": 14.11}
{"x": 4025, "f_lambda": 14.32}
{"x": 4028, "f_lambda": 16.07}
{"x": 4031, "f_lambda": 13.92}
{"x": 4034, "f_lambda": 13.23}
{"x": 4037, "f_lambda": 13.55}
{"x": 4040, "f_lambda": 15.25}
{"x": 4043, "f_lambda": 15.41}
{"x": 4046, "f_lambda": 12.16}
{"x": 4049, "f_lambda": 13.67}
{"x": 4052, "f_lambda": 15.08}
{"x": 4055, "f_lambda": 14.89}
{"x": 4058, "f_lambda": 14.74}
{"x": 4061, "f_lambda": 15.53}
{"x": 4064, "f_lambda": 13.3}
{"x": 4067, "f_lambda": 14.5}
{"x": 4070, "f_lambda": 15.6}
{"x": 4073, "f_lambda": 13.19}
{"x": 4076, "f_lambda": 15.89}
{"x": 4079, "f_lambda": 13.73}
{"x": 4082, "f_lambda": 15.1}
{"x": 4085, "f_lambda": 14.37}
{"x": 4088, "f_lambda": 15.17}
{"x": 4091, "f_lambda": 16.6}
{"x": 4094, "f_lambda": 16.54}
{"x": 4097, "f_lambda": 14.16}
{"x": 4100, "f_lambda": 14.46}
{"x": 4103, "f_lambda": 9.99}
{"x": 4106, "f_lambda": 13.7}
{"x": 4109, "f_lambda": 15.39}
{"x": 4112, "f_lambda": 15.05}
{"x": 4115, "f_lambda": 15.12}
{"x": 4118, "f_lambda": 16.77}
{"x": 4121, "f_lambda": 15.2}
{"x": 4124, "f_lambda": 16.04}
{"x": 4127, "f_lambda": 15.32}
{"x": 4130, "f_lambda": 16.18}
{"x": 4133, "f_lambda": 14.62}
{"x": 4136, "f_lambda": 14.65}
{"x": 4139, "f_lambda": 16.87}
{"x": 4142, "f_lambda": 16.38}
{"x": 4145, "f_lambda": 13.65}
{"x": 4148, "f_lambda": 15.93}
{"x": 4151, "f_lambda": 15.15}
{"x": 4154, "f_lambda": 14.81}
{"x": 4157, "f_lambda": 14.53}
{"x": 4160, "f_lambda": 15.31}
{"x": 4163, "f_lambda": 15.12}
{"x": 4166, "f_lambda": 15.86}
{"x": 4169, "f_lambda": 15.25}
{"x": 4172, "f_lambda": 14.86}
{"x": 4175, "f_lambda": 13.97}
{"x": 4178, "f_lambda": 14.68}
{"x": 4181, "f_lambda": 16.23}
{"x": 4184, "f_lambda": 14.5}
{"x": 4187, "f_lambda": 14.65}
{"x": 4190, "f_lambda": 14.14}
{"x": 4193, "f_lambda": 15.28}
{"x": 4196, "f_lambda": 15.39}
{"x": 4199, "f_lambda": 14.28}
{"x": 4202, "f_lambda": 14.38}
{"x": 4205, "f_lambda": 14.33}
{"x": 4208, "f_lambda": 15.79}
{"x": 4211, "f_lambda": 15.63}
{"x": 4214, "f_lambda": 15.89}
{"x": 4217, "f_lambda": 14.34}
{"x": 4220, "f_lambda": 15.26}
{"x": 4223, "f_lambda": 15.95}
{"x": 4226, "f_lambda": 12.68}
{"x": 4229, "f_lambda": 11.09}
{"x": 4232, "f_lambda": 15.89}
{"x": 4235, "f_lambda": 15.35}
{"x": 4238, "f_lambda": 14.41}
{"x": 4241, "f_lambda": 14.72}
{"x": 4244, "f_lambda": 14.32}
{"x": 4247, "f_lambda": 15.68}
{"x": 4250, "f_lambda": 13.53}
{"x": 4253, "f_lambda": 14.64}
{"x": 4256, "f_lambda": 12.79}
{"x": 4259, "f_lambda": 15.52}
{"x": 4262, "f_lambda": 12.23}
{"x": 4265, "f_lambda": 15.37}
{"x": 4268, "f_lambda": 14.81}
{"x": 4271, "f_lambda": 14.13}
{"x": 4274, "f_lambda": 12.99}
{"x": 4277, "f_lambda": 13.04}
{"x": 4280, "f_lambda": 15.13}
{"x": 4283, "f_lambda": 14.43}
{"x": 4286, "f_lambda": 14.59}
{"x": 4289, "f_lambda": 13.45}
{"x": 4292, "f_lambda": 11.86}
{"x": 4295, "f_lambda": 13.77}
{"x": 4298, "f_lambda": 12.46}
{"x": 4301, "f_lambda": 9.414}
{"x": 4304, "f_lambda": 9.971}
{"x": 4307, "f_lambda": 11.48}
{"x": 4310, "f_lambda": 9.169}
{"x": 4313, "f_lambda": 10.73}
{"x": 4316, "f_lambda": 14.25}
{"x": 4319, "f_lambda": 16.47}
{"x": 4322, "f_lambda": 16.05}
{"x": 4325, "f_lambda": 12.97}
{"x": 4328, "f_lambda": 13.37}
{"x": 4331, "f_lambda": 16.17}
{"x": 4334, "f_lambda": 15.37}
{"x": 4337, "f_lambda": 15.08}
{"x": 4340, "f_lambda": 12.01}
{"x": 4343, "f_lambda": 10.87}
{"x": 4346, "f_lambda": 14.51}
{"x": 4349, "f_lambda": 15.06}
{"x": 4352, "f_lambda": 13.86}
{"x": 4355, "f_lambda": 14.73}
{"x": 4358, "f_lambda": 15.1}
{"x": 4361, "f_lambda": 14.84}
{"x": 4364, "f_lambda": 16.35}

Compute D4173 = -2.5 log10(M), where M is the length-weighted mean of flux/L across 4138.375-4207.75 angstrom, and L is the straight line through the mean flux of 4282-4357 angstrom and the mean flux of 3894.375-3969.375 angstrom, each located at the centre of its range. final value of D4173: -0.25 mag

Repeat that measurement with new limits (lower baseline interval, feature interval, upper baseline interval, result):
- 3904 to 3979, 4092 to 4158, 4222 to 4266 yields -0.224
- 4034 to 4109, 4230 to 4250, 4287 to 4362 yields -0.088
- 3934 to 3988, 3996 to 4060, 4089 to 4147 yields -0.212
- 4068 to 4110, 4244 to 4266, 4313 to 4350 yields 0.006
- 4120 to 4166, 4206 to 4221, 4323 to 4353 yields -0.037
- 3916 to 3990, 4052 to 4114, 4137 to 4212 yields -0.151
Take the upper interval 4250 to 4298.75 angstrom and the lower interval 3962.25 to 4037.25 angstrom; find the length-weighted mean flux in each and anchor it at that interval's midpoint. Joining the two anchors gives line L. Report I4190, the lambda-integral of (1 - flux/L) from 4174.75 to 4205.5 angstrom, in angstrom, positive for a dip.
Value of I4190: -2.9 angstrom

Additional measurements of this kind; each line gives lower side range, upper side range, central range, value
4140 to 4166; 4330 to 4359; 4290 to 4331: 5.1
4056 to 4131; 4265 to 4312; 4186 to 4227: -3.7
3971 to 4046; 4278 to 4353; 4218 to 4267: -3.6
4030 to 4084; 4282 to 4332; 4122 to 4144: -2.7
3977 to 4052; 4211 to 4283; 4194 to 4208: -0.4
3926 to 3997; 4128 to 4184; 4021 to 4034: -3.3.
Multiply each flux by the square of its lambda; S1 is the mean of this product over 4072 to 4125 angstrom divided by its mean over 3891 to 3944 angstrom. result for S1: 1.71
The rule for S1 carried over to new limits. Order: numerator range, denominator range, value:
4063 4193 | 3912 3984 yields 1.77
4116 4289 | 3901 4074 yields 1.36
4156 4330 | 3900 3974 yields 1.77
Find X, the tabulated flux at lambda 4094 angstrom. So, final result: 16.54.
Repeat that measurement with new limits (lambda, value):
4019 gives 14.08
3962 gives 10.49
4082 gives 15.1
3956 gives 12.64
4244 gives 14.32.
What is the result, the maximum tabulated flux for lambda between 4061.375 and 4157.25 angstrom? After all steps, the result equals 16.87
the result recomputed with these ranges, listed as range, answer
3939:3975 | 12.64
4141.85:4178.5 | 16.38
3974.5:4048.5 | 16.07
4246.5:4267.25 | 15.68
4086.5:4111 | 16.6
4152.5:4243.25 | 16.23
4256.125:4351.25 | 16.47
